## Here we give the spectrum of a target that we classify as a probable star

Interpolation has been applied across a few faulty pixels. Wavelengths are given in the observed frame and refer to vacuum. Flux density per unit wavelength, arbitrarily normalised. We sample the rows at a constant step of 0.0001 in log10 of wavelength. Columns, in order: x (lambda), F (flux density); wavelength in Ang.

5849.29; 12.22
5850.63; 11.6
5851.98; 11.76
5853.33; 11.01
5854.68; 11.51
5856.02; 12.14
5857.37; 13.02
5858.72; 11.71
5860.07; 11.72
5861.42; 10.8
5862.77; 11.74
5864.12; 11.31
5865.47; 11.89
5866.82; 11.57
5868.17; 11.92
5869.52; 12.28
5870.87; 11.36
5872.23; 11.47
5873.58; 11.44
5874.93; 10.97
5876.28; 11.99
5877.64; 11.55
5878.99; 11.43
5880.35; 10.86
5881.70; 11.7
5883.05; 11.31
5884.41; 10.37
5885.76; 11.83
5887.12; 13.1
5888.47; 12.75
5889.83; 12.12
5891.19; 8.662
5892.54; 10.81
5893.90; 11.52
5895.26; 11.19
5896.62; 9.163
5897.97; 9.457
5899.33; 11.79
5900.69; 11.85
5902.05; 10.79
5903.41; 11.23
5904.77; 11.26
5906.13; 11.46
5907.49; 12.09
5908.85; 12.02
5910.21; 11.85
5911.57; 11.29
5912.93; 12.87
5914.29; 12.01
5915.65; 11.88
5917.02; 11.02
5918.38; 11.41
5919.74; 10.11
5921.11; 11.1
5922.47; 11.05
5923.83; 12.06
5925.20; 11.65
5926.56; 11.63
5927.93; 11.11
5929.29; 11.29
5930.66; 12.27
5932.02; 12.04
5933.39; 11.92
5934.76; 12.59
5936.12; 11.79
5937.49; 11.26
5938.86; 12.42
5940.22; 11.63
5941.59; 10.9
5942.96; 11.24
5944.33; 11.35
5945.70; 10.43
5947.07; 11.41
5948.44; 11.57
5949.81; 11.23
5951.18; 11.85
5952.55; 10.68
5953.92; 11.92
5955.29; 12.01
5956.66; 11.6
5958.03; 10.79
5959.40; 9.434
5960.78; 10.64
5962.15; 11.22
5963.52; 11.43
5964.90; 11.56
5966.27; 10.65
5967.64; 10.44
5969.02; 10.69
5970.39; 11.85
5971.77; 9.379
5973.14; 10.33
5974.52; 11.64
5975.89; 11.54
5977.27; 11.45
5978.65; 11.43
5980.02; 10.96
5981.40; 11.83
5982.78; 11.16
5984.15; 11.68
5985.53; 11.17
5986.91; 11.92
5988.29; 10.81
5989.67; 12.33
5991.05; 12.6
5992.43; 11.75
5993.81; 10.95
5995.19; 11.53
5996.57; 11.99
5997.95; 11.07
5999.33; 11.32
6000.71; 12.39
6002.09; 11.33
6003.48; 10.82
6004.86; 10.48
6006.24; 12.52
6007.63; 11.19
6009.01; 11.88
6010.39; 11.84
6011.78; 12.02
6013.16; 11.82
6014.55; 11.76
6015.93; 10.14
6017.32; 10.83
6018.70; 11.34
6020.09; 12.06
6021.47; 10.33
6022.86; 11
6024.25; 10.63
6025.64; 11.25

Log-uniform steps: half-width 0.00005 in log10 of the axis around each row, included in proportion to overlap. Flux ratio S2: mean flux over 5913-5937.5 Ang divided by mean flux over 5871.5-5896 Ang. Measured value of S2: 1.0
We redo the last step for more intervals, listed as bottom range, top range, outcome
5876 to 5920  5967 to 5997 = 1.00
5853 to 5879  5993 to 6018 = 0.98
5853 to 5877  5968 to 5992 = 0.97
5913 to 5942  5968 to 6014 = 0.98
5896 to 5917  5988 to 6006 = 1.01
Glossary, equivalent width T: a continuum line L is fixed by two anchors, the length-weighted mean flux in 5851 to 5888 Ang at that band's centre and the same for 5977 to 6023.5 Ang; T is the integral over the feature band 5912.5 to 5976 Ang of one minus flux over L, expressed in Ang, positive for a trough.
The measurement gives 1.1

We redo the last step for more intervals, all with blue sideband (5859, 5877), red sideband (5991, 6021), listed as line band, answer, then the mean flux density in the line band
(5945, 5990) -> 1.35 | 11.2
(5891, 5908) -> 0.94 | 10.9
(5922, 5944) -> -0.27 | 11.7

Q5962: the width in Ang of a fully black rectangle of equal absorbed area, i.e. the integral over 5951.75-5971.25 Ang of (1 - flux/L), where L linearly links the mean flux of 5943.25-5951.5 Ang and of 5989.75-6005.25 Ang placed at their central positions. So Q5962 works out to 0.5 Ang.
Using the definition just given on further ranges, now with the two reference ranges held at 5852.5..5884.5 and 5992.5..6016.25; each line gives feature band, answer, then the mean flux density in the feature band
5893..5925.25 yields 0.61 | 11.3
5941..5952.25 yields 0.29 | 11.2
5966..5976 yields 0.64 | 10.8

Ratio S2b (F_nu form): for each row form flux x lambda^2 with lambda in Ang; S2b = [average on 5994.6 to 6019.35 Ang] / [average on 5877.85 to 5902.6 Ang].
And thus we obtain 1.1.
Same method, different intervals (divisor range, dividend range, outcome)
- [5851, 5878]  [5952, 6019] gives 1.01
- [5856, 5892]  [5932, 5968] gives 1.00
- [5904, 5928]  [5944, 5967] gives 0.98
